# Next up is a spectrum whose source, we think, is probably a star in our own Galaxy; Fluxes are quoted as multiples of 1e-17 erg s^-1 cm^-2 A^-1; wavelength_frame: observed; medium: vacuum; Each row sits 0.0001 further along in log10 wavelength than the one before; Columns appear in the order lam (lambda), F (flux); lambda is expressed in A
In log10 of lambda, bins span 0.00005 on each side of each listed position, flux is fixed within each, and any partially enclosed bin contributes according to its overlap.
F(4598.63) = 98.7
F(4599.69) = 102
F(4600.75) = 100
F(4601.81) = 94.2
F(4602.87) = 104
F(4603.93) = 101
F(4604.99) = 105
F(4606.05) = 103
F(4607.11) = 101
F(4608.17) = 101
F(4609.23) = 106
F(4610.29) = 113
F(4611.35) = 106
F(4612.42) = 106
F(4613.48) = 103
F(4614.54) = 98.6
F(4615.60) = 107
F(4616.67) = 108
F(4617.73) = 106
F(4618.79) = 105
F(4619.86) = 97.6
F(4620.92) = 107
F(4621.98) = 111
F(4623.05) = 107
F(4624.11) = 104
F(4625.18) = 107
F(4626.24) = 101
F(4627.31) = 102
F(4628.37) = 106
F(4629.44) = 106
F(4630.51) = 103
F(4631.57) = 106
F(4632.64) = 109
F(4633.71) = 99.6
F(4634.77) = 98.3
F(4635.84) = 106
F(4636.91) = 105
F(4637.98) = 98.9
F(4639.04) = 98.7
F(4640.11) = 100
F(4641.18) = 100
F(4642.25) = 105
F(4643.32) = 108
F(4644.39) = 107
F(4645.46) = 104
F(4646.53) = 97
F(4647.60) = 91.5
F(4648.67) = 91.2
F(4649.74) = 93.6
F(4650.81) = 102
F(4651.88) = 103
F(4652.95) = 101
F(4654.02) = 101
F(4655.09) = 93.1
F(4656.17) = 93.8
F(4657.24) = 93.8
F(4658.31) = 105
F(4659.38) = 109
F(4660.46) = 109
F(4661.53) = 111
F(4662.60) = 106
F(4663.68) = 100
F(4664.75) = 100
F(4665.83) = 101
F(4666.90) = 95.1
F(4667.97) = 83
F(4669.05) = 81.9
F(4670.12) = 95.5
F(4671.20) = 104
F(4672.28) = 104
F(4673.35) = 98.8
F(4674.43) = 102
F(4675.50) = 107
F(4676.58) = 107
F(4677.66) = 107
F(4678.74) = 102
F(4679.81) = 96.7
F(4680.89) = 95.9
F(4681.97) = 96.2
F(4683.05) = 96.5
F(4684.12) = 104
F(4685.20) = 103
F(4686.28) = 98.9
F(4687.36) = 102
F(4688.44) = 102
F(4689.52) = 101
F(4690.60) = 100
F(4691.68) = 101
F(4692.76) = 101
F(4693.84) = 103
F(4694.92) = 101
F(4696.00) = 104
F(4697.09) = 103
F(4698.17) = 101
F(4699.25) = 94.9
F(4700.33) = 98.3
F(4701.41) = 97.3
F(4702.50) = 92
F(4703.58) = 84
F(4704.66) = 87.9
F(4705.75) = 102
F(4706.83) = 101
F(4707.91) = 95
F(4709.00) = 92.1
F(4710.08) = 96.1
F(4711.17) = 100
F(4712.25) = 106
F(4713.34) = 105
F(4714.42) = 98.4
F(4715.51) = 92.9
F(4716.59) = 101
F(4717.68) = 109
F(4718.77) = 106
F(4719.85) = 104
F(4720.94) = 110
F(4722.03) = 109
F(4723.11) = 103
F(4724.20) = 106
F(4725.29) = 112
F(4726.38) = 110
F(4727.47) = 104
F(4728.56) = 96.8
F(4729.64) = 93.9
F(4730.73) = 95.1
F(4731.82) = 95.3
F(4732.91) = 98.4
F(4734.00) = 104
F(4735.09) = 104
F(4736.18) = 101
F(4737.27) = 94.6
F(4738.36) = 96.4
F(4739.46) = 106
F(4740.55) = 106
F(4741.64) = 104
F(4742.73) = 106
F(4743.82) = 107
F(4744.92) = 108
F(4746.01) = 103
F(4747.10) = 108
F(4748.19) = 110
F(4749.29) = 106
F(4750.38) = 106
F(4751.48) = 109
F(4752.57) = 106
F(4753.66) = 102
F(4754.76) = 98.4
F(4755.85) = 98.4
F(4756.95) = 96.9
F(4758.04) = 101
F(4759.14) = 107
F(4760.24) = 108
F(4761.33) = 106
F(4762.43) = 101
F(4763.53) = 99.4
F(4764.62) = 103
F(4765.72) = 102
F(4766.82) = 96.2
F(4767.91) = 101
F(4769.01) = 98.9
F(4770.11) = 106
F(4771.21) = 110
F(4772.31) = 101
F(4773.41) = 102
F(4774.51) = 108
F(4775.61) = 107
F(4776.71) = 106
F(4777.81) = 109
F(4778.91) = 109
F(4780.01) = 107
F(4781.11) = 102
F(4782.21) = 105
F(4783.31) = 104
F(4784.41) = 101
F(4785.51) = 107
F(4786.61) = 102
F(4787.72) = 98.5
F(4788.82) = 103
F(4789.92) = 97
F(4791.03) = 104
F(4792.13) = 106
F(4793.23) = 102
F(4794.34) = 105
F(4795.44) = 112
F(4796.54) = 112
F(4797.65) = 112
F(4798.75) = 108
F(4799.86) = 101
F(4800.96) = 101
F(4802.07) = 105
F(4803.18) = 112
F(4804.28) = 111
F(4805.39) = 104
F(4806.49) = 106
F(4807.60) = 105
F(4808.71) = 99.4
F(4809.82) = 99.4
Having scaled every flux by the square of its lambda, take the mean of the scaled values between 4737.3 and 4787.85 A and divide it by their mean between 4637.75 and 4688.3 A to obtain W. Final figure 1.08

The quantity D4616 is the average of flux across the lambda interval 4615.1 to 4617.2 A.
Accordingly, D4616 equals 107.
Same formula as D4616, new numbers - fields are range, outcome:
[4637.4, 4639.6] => 99.1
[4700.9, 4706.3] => 92.6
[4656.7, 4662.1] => 106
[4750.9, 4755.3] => 104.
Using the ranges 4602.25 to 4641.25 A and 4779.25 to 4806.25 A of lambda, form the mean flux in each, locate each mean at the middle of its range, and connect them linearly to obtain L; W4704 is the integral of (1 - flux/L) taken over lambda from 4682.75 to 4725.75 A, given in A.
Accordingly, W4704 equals 1.6 A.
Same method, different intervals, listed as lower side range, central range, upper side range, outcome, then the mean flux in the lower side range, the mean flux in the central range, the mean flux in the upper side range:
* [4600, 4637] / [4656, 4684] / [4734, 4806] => 1.1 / 104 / 100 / 104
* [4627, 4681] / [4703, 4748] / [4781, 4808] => 0.6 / 101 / 102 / 105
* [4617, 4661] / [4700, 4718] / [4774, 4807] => 1.1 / 102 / 97.4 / 106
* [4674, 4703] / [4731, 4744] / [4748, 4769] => 0.1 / 101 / 102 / 103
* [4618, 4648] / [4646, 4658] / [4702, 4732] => 0.7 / 103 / 96.6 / 100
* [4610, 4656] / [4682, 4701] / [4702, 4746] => 0.2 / 103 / 101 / 101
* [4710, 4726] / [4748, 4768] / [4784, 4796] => 0.2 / 104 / 103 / 103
